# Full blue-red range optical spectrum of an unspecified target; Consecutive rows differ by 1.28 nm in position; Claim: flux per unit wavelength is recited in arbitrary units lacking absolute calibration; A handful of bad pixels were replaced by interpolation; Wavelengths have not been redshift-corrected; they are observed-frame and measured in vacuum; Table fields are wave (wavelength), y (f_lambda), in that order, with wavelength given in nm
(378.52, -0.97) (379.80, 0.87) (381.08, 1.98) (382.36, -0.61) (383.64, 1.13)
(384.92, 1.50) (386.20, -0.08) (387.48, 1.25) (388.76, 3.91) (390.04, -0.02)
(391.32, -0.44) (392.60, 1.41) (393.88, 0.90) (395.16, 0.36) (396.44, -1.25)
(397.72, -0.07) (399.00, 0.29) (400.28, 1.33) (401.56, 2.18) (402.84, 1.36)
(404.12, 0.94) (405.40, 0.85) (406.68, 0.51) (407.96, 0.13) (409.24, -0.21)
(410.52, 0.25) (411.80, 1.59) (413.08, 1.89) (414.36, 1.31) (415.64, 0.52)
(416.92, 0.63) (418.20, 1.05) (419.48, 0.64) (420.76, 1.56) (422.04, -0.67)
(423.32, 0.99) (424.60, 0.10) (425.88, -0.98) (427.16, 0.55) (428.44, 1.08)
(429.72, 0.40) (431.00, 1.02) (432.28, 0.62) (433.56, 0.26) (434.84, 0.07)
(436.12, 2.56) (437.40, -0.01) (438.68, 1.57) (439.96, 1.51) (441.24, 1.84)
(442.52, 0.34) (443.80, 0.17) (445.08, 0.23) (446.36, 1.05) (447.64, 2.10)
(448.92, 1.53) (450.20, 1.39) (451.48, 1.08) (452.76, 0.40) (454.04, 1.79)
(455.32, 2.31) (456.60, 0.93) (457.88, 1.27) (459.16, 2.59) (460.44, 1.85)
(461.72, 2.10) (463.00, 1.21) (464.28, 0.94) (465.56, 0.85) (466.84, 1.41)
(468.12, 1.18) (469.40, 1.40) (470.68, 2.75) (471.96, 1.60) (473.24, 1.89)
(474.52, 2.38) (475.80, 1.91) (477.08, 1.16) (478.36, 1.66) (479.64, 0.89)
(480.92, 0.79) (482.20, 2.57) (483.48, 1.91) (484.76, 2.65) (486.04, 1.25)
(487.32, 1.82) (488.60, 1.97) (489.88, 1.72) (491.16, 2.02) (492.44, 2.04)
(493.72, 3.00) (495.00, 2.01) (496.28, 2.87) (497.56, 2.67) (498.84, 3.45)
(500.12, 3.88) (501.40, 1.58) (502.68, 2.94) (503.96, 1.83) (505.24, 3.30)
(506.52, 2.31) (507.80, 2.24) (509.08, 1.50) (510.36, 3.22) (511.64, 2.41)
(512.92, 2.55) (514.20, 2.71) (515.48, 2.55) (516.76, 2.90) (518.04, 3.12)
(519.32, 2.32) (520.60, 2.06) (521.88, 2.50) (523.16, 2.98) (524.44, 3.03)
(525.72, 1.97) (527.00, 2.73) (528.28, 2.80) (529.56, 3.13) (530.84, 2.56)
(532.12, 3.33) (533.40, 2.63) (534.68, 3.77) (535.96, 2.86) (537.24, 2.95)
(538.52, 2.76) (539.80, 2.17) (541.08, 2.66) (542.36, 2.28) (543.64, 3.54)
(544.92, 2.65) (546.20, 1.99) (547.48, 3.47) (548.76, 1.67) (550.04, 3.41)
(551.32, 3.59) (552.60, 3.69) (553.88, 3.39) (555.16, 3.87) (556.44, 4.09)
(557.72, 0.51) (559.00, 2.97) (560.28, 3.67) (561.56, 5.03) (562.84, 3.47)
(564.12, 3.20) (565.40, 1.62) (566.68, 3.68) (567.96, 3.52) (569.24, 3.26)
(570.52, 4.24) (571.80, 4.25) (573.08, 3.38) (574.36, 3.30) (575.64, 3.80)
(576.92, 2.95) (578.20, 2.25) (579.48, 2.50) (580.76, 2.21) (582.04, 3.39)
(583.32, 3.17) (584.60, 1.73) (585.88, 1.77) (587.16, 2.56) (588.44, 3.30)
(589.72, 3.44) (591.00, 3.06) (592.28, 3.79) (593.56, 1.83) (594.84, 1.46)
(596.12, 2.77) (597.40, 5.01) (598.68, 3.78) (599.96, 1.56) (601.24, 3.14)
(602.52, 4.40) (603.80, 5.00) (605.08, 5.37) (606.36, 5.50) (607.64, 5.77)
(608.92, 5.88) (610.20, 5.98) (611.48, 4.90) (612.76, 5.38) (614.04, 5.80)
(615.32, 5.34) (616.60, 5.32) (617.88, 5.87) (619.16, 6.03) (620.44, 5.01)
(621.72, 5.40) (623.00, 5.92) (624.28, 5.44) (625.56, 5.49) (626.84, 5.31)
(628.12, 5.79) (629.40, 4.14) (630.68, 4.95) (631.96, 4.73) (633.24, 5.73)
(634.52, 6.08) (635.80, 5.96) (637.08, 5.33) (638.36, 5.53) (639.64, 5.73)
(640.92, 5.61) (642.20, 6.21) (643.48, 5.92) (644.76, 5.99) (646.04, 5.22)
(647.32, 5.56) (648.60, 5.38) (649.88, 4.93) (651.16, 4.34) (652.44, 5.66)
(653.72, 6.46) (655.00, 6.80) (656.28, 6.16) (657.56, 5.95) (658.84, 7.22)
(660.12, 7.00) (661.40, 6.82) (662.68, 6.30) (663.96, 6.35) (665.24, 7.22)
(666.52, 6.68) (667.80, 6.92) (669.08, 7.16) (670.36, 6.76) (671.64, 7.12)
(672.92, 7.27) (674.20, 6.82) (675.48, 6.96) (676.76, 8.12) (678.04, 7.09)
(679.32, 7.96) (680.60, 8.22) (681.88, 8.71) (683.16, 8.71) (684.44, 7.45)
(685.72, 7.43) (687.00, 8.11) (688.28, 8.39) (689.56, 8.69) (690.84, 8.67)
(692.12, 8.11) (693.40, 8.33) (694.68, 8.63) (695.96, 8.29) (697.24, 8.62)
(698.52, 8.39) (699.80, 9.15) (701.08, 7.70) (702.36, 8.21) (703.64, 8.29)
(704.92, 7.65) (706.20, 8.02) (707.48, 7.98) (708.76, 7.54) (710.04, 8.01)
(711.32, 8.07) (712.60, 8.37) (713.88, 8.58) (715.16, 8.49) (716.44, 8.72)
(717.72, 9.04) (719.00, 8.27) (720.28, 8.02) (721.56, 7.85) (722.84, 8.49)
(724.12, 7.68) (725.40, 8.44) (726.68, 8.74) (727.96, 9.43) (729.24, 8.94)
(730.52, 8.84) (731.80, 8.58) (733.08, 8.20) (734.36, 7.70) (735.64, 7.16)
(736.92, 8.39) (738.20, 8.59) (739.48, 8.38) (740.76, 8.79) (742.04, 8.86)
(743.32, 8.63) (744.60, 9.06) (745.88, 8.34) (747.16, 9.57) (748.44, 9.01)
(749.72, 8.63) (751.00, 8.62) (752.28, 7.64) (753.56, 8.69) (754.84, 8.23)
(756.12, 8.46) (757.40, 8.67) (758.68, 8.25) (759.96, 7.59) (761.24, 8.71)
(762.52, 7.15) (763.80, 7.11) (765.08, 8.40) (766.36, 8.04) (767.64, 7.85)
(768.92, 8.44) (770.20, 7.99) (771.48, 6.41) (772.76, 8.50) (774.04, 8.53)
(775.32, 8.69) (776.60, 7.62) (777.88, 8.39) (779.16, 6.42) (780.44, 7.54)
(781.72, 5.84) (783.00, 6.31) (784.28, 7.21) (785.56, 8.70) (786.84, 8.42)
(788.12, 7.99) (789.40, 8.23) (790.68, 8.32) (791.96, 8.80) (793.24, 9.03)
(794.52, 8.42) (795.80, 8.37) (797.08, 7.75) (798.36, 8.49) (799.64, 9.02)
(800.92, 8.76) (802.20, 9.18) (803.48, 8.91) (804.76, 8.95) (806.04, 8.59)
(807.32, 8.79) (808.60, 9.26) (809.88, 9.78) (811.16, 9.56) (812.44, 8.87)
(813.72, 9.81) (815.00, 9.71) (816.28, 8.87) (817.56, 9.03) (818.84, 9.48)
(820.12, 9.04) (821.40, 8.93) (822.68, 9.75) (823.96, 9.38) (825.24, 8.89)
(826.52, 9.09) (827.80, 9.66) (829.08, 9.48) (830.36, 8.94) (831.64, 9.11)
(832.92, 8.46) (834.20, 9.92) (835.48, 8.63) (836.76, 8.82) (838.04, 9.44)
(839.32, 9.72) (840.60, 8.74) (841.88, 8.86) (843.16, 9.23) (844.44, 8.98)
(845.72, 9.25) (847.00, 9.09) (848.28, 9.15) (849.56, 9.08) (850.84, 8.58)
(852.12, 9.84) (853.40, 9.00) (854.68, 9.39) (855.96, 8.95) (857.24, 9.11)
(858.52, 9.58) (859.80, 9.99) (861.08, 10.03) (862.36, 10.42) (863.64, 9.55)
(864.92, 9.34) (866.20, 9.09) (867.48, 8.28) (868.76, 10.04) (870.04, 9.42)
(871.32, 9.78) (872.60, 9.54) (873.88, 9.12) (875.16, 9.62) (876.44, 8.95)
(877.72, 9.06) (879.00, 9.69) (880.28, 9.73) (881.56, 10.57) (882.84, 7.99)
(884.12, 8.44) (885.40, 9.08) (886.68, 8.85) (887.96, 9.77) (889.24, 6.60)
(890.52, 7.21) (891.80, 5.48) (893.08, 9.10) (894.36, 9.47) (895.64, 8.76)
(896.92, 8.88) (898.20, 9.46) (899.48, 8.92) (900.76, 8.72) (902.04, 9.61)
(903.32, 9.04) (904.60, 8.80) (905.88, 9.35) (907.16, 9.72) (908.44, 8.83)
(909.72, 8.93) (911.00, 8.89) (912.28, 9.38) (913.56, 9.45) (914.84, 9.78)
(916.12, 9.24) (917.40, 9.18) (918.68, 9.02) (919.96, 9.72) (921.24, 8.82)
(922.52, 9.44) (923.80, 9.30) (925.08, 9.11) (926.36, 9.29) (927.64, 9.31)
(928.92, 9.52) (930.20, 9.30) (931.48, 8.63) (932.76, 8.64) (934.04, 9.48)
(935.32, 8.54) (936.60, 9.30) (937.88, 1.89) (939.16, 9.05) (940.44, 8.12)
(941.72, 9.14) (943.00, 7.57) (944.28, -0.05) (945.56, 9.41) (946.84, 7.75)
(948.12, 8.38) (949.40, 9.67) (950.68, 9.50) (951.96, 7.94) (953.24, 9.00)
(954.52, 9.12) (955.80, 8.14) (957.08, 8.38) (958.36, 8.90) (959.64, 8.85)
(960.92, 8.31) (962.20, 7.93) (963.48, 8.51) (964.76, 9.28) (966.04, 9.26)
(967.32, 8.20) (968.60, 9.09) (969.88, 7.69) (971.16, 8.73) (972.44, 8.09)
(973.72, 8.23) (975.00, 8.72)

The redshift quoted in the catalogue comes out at 0.512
